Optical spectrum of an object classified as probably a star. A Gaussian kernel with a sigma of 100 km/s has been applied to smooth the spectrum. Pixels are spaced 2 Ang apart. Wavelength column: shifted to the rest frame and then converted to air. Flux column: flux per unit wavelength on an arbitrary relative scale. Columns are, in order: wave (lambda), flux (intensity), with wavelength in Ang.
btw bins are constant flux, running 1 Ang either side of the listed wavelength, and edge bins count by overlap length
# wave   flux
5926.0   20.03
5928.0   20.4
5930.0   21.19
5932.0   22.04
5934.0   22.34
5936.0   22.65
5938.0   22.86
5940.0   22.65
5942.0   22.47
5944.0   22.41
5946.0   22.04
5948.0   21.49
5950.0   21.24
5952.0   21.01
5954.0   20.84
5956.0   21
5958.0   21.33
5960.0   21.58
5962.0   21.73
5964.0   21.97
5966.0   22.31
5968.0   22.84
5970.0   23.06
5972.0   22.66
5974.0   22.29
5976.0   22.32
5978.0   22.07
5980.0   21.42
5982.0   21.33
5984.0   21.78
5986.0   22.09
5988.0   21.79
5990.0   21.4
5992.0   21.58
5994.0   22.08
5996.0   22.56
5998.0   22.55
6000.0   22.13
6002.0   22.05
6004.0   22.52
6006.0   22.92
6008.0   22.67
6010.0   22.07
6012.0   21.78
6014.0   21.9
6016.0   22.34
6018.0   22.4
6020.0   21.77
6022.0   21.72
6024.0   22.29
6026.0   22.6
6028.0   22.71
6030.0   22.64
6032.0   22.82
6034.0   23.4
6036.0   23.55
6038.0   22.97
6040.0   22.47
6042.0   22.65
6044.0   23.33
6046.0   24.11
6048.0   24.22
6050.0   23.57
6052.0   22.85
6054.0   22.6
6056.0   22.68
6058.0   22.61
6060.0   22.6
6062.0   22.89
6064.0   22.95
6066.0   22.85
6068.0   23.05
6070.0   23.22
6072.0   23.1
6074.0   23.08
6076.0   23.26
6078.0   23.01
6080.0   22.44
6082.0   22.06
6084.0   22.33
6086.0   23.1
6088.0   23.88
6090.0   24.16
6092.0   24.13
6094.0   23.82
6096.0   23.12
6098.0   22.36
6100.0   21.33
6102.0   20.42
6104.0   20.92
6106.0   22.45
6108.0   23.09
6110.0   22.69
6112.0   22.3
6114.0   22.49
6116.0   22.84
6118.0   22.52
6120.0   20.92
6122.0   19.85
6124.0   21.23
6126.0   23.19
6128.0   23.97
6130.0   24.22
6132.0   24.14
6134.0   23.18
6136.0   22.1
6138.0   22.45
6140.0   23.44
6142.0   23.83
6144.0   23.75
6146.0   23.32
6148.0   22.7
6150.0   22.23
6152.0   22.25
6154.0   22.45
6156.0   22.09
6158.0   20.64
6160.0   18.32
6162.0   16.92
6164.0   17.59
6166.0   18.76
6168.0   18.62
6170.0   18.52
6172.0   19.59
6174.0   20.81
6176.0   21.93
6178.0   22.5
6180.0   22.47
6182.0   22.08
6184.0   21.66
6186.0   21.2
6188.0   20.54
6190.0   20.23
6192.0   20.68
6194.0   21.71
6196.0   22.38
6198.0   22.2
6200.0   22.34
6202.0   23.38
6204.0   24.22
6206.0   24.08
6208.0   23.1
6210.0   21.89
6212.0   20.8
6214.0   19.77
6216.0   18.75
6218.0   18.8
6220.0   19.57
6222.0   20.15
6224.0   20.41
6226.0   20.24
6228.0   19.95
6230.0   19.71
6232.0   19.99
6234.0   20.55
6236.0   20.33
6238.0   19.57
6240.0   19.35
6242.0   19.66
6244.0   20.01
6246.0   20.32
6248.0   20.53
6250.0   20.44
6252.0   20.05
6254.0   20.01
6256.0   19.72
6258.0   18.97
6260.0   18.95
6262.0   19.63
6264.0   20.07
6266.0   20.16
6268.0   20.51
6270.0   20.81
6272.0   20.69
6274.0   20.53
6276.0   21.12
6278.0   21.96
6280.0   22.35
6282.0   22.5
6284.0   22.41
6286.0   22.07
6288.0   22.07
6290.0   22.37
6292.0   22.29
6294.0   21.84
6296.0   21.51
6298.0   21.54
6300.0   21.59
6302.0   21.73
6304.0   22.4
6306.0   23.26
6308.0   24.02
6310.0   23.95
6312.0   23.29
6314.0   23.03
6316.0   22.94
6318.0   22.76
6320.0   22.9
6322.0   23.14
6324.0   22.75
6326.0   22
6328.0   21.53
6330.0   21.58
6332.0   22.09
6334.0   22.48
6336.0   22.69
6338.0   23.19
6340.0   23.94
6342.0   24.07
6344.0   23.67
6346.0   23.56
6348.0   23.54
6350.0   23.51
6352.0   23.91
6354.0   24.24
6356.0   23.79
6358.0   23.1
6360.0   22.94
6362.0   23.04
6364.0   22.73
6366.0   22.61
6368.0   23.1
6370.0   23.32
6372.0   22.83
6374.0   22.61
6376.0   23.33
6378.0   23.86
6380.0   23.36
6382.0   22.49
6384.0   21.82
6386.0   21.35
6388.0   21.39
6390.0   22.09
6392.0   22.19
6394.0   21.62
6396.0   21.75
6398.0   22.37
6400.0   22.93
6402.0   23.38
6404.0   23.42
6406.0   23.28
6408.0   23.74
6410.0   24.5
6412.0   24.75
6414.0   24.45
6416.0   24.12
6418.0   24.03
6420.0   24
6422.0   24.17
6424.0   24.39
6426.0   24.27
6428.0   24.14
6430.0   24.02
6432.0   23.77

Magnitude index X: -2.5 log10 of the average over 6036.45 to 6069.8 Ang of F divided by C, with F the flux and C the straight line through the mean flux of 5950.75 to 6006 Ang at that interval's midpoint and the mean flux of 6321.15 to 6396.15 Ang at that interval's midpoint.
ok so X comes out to -0.04 mag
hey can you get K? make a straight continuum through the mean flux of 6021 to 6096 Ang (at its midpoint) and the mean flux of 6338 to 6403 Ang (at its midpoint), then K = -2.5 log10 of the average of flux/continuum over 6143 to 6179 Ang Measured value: 0.11 mag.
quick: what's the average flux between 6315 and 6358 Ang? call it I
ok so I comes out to 23.1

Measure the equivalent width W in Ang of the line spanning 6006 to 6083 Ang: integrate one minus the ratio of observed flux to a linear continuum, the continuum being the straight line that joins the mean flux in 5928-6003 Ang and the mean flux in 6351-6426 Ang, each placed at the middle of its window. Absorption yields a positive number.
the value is -2.0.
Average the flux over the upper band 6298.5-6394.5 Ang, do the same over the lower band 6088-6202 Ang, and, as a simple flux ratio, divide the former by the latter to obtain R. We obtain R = 1.05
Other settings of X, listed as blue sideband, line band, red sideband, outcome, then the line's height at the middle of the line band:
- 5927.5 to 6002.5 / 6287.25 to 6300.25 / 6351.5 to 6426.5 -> 0.049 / 22.9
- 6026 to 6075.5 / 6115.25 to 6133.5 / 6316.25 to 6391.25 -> 0.021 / 23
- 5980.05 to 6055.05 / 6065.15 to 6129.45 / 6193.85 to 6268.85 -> -0.041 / 21.8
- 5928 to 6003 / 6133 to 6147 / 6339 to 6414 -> -0.034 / 22.4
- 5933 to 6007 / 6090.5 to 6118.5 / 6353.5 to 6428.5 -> -0.004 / 22.4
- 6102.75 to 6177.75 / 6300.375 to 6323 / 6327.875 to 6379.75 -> -0.006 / 22.9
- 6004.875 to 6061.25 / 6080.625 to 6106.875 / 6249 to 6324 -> -0.008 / 22.5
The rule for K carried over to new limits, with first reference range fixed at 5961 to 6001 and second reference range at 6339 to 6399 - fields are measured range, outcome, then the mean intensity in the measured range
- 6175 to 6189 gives 0.04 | 21.8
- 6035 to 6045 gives -0.04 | 23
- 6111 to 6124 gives 0.03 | 21.8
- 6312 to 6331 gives 0.01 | 22.6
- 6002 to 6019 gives -0.01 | 22.3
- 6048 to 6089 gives -0.03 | 22.9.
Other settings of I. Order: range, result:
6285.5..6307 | 22.1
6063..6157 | 22.7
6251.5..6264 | 19.6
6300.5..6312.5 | 23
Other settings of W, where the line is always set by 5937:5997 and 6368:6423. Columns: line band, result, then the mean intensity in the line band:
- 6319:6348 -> 0.08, 22.9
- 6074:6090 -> -0.52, 23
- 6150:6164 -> 1.29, 20.4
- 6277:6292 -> 0.35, 22.2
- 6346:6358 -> -0.39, 23.7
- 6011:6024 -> 0.04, 22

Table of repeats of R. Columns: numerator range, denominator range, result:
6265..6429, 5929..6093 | 1.01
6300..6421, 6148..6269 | 1.12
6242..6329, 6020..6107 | 0.94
